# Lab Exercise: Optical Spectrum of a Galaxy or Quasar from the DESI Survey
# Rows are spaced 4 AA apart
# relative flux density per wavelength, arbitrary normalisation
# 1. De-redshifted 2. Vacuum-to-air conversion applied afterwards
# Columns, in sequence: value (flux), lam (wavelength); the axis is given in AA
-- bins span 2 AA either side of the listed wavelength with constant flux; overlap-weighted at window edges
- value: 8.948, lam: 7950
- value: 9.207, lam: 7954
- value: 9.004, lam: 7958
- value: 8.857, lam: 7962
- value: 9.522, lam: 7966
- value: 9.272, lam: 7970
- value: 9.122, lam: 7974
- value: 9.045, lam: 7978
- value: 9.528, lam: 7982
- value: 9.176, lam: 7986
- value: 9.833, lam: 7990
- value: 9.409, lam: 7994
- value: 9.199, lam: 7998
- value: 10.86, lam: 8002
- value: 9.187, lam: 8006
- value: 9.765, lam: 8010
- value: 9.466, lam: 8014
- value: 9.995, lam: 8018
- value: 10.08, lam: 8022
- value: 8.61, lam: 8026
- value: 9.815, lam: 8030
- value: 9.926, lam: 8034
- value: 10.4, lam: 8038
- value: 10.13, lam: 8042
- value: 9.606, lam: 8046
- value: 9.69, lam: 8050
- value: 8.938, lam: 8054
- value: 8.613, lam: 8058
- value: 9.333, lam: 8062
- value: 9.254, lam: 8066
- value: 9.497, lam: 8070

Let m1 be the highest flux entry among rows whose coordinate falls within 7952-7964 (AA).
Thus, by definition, 9.207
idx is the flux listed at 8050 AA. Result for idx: 9.69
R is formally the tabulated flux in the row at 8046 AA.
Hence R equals 9.606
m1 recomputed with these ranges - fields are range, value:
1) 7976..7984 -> 9.528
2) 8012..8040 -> 10.4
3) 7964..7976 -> 9.522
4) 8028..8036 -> 9.926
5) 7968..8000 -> 9.833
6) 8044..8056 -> 9.69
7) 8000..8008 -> 10.86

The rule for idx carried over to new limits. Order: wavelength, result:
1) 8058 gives 8.613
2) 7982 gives 9.528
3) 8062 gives 9.333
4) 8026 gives 8.61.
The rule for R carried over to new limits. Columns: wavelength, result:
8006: 9.187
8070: 9.497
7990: 9.833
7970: 9.272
